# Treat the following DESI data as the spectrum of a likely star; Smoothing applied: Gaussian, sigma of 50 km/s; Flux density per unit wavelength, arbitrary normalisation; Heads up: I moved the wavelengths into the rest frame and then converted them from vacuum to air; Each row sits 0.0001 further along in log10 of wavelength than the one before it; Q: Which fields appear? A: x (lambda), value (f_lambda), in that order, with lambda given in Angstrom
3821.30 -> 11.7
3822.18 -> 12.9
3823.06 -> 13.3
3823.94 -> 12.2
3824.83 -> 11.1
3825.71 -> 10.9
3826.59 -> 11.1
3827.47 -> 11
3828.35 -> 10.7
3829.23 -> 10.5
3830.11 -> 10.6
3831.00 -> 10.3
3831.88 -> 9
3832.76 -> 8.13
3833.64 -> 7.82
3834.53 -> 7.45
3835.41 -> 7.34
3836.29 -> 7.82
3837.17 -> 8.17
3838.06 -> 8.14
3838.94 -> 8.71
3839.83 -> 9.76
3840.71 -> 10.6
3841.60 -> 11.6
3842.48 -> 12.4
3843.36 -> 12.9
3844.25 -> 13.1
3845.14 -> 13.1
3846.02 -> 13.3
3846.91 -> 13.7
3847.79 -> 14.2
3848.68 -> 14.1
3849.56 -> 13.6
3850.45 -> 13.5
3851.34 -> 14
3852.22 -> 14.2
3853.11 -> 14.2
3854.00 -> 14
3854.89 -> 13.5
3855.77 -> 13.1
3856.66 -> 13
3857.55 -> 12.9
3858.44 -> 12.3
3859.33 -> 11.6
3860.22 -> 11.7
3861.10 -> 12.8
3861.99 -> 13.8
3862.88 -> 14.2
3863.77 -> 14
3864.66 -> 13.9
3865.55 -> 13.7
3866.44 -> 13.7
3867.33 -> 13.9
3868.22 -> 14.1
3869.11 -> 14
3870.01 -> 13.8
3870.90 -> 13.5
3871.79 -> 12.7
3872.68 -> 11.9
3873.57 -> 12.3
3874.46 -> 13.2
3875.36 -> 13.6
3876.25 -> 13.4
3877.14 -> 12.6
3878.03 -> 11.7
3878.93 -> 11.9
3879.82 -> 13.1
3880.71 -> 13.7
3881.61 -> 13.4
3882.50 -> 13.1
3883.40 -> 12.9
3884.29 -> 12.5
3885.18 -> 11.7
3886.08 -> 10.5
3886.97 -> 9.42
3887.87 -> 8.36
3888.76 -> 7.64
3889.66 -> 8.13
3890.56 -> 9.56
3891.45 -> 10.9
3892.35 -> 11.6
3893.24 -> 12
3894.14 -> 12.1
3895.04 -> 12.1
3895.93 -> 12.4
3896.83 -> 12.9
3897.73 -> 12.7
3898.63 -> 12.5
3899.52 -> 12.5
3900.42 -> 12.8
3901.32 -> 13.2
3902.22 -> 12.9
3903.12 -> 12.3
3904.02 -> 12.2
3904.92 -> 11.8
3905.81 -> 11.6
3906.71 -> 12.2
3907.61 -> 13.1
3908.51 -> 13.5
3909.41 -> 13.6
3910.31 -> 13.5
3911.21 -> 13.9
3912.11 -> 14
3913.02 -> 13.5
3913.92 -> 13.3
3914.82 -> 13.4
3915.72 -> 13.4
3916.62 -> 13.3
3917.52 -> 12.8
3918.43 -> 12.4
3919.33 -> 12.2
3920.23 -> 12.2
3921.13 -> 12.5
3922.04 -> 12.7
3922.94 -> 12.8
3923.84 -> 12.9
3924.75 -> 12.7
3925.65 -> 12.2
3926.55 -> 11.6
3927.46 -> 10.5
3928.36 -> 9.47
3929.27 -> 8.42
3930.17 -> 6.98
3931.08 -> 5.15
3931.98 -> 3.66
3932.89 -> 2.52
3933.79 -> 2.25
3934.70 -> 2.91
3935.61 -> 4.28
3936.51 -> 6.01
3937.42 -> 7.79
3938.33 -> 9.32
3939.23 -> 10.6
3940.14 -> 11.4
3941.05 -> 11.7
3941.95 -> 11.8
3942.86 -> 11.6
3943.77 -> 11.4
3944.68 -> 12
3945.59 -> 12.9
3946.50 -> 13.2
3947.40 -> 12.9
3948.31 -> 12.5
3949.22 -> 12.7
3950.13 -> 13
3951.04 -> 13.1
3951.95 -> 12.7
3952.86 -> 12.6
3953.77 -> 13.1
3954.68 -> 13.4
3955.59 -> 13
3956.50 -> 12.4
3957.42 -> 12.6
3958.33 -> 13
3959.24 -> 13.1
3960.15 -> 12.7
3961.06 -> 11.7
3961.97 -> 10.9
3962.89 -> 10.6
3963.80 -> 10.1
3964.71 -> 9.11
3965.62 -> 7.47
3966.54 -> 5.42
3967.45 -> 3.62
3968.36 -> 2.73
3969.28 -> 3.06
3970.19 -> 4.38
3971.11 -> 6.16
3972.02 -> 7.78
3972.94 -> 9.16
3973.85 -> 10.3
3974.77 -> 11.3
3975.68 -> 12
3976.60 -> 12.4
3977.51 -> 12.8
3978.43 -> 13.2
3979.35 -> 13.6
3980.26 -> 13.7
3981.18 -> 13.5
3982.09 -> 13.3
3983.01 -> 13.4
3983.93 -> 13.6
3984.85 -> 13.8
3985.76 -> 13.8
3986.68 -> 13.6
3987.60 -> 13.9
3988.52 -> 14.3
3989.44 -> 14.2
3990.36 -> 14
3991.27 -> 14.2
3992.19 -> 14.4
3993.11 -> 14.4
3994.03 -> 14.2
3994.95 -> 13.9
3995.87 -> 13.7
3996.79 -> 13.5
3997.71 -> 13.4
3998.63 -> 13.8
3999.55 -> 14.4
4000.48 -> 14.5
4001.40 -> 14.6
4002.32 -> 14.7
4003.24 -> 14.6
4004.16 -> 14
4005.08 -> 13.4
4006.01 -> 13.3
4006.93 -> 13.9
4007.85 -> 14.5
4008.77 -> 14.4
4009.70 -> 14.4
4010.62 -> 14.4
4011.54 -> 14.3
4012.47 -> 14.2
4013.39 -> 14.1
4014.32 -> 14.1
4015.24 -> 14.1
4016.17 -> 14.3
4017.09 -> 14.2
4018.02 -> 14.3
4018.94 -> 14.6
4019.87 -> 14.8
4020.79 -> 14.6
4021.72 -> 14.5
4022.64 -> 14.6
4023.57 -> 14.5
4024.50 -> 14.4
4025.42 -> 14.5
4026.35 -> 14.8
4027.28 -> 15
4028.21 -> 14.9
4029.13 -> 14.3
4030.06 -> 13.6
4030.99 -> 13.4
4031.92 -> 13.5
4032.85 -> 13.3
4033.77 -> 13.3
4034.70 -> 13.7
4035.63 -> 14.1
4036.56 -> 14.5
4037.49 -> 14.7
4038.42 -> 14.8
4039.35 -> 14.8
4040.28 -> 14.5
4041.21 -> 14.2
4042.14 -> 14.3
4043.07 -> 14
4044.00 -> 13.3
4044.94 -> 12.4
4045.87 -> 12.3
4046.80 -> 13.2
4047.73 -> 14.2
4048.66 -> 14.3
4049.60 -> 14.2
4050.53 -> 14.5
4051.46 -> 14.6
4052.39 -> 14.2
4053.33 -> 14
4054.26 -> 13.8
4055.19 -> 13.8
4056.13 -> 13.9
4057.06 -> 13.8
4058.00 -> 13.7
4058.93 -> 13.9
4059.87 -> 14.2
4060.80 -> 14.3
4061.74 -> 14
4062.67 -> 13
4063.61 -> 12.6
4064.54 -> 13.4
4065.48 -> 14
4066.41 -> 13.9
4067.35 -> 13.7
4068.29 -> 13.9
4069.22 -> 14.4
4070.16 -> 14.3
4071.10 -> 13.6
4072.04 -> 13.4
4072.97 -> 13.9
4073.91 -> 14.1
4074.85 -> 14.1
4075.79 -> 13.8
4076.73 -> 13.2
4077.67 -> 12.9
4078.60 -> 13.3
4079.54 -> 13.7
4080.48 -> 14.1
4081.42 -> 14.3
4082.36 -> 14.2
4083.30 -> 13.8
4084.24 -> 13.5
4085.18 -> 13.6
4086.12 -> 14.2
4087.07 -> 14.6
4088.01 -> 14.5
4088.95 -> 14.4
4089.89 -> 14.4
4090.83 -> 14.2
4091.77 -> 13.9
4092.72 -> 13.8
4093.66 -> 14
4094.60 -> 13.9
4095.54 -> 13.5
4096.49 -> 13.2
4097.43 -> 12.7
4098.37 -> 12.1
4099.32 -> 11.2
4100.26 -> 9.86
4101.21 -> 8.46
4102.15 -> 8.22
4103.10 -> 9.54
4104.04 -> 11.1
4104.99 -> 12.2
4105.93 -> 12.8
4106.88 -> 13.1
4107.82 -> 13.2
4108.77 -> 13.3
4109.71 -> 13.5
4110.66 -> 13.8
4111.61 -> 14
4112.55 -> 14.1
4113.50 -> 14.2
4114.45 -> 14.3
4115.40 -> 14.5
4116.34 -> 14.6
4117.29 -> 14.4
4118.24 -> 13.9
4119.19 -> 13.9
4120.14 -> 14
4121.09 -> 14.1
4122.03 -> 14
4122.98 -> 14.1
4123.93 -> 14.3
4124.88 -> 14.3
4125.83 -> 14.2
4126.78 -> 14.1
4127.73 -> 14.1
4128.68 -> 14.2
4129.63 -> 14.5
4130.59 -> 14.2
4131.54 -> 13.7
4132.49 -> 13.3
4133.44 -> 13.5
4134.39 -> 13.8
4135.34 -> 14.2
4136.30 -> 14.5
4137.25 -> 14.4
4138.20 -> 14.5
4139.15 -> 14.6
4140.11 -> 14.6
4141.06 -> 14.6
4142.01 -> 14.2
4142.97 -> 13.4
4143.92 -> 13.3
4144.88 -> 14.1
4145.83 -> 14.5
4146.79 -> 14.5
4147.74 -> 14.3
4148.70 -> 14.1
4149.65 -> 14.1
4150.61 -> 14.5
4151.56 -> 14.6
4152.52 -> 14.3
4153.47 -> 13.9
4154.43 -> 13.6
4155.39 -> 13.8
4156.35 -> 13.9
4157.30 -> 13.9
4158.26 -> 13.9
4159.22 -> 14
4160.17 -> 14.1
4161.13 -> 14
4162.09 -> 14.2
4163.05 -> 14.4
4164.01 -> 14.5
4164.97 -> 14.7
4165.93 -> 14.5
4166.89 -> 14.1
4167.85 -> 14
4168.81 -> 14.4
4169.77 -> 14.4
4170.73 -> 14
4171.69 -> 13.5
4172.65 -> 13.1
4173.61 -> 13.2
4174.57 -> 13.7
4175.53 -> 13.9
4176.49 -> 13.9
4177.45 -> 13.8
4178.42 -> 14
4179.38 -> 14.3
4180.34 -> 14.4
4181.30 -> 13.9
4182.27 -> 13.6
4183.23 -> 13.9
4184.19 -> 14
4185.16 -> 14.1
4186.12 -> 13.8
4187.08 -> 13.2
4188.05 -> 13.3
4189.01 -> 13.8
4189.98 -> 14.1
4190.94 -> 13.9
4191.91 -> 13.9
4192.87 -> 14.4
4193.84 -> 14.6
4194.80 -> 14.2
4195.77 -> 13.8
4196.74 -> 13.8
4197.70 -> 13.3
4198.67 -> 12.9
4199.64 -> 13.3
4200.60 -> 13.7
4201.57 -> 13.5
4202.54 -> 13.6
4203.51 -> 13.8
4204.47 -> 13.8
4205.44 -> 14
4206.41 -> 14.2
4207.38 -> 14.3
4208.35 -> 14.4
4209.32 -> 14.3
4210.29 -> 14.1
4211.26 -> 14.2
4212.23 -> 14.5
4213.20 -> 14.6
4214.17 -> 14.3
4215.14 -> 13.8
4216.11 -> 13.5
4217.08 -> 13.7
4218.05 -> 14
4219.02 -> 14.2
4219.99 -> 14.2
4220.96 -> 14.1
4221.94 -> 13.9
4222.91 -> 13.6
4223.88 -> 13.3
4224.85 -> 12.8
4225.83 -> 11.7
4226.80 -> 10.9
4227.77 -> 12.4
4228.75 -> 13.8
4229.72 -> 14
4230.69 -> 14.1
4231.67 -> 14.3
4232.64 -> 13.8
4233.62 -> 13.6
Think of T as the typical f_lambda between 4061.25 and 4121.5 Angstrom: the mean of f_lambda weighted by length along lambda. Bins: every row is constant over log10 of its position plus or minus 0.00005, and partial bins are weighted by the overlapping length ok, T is 13.4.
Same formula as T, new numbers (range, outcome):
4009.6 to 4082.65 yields 14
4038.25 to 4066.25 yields 13.9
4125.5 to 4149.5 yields 14.1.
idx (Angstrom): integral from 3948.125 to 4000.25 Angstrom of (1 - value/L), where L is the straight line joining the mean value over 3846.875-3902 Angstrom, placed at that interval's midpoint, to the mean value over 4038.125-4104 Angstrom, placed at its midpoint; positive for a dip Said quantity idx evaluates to 5.0 Angstrom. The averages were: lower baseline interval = 12.6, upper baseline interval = 13.5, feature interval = 11.8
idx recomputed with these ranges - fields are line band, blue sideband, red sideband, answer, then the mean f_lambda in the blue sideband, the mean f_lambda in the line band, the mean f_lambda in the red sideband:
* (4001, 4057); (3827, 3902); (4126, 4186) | -4.2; 12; 14.1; 14.1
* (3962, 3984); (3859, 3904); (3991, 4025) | 6.5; 12.4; 9.65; 14.2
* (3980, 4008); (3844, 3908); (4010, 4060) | -0.4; 12.6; 13.9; 14.1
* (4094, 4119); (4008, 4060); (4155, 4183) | 2.4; 14.1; 12.7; 14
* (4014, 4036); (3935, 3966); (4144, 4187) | -3.5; 11.3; 14.2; 14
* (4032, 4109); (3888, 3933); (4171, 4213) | -3.6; 11.6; 13.5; 13.9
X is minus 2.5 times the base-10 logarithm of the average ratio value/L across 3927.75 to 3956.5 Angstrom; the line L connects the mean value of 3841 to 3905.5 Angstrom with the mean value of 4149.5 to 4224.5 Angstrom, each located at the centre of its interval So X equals 0.293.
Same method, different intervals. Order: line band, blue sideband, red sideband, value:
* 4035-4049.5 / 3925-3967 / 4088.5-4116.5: -0.18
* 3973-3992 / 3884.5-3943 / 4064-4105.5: -0.12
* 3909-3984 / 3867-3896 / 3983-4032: 0.22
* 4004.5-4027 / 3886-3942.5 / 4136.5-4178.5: -0.17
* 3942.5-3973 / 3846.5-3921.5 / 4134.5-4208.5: 0.24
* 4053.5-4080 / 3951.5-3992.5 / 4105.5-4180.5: -0.07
